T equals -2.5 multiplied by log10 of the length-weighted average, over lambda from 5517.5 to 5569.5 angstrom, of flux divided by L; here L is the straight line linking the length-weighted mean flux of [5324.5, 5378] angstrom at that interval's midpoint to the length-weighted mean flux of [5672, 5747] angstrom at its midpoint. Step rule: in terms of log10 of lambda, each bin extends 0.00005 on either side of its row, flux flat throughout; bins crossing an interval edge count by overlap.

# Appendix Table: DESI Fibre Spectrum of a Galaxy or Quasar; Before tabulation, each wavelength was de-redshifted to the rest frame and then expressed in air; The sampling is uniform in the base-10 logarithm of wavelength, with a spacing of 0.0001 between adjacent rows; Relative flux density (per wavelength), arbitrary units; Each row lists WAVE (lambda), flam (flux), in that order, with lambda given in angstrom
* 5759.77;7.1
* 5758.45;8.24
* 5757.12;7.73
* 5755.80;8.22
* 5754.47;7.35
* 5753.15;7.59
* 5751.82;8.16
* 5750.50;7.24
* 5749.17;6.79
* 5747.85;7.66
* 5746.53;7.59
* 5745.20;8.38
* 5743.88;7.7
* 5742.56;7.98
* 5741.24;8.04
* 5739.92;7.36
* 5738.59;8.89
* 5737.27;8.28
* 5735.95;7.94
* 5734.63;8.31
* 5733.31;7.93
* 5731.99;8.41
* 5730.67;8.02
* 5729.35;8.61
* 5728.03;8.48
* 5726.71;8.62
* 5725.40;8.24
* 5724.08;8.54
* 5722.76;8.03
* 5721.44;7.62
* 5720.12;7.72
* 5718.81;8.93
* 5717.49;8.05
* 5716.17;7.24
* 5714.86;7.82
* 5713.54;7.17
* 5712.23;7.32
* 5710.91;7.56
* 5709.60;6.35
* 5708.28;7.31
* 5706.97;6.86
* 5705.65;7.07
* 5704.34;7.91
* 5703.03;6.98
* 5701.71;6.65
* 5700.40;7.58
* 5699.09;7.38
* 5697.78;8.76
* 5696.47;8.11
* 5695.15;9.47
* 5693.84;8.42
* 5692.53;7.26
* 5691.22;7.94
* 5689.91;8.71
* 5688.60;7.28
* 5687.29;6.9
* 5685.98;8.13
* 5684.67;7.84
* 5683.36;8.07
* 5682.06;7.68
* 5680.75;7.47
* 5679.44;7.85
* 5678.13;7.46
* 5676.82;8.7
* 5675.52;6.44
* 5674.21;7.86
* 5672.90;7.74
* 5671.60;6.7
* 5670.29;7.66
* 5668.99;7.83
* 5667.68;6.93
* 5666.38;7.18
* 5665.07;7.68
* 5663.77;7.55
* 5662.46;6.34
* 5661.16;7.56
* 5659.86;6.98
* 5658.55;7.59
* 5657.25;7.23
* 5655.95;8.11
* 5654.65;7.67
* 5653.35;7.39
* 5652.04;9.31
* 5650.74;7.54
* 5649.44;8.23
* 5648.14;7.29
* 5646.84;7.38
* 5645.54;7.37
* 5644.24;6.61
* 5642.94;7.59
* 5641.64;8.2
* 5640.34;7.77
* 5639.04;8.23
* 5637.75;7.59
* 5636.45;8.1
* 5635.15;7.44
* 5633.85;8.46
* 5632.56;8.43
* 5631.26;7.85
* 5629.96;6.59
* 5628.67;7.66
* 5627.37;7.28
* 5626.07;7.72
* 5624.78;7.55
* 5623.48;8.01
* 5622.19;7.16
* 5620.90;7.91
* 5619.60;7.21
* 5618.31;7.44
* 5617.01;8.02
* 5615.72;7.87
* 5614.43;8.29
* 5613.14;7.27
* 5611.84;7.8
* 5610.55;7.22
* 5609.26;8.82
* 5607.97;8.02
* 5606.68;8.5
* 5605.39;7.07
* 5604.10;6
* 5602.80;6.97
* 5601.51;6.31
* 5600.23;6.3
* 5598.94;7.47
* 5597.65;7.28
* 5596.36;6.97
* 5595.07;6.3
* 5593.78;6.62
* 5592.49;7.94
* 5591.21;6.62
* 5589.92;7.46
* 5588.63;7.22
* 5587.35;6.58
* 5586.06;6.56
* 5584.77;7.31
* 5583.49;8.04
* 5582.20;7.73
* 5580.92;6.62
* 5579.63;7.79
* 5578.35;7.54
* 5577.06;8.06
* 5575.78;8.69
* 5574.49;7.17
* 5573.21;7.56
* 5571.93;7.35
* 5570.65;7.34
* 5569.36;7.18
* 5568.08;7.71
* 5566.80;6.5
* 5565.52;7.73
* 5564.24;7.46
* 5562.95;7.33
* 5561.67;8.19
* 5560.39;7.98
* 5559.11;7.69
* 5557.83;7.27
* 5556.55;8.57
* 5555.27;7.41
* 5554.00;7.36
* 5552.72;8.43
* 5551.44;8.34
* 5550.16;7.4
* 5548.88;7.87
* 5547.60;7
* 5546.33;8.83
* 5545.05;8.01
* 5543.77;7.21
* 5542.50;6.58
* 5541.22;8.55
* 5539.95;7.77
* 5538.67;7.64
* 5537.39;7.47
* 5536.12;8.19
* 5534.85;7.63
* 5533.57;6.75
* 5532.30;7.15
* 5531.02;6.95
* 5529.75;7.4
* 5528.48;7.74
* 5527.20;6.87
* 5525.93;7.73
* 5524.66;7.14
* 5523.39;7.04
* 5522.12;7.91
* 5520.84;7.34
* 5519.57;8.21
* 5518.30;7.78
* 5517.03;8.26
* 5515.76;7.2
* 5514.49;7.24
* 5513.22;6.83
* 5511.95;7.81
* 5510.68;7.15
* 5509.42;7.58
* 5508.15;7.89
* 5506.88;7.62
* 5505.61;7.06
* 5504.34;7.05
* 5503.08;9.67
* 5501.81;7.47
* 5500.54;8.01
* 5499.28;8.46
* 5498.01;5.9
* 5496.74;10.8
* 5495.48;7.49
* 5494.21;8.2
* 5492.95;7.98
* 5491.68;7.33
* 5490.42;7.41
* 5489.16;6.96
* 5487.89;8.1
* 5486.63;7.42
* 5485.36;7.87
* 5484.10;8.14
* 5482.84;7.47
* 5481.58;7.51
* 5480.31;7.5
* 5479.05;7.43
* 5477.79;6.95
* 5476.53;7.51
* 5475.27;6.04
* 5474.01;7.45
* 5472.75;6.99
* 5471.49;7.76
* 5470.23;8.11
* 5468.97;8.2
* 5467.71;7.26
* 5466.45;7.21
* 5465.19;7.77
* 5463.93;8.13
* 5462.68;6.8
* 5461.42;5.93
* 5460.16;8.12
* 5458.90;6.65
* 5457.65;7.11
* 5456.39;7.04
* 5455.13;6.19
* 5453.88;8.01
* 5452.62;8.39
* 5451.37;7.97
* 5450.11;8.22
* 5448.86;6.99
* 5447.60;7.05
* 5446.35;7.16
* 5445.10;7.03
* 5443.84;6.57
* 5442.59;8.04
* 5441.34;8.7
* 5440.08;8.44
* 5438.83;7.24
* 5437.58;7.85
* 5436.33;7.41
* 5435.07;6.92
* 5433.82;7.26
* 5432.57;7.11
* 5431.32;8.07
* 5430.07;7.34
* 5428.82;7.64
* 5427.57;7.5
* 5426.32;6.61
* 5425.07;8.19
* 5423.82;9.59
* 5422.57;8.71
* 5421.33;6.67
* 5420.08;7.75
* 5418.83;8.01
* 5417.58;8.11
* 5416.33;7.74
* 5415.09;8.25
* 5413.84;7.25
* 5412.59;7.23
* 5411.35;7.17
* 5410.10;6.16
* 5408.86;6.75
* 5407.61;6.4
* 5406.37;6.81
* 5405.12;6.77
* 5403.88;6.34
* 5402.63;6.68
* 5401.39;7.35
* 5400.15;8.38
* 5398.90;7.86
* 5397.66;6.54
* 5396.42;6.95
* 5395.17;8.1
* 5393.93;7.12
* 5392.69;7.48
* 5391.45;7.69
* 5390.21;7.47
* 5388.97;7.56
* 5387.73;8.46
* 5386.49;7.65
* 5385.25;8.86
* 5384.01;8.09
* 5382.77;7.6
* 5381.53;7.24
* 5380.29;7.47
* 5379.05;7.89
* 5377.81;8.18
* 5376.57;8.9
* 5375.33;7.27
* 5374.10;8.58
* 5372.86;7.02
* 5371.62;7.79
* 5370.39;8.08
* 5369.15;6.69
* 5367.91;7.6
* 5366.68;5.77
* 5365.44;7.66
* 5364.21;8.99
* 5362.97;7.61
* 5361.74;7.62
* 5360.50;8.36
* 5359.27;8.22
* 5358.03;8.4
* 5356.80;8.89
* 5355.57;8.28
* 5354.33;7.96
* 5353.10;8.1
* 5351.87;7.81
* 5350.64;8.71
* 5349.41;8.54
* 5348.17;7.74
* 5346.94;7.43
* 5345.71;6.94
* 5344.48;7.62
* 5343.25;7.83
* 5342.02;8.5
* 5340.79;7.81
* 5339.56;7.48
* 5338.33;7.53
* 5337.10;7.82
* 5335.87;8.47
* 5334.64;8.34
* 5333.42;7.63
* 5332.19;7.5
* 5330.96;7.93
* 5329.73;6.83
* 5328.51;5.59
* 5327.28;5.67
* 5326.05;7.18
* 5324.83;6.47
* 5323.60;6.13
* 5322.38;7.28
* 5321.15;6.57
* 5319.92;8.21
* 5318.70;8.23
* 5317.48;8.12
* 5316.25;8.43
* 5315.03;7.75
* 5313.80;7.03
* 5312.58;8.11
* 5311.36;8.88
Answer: 0.026 mag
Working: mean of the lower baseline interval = 7.72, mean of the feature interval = 7.6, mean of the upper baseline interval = 7.84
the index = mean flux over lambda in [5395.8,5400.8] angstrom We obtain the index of 7.44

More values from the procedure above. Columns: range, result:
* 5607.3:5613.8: 7.83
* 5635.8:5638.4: 7.86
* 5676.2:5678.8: 8.05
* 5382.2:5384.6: 7.85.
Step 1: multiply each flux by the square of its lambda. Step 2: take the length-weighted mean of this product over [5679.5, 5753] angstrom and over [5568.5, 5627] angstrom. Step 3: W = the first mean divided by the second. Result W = 1.1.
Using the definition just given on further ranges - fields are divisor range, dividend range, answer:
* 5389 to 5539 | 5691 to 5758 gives 1.15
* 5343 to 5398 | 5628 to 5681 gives 1.08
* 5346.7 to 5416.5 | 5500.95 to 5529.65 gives 1.04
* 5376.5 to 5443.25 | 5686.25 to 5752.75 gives 1.16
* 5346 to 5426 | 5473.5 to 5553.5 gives 1.04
